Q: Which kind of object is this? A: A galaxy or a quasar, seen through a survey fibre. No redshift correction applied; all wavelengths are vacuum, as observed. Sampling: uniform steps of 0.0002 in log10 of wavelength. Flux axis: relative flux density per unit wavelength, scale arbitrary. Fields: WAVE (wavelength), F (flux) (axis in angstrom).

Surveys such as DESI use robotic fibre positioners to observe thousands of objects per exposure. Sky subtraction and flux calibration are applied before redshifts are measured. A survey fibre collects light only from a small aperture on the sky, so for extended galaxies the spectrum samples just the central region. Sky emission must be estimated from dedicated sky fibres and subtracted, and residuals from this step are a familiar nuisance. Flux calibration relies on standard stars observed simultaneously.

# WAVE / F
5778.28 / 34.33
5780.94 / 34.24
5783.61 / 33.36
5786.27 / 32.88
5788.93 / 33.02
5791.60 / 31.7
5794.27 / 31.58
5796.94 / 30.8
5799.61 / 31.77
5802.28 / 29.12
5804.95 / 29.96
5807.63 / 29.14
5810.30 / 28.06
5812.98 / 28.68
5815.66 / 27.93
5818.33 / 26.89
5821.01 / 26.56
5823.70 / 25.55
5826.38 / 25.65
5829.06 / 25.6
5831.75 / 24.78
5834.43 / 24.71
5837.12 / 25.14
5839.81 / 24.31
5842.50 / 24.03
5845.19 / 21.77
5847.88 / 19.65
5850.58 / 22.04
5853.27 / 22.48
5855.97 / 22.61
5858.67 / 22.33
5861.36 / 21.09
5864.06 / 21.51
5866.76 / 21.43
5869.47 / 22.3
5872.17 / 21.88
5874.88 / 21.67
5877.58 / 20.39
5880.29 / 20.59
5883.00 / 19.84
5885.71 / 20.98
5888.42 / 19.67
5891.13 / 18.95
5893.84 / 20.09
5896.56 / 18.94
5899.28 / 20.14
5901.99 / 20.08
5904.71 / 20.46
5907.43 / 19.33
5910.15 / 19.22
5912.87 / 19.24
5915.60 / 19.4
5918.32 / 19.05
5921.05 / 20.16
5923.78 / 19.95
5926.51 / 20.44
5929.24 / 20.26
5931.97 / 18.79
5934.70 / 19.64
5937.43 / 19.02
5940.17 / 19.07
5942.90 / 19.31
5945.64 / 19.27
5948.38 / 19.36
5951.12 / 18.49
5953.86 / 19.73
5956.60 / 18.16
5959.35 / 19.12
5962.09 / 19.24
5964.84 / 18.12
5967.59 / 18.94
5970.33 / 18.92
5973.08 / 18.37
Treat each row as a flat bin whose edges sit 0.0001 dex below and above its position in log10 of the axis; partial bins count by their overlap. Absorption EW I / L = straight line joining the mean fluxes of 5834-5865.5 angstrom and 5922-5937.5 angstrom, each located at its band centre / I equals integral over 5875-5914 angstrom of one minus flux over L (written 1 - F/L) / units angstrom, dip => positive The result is 2.0 angstrom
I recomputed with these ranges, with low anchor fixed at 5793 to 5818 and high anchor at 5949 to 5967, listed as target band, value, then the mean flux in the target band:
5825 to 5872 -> 6.3 angstrom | 23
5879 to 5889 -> 1.5 angstrom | 20.3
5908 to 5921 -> 1.5 angstrom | 19.3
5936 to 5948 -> 0.5 angstrom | 19.2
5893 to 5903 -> 1.4 angstrom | 19.8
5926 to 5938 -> 0.6 angstrom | 19.6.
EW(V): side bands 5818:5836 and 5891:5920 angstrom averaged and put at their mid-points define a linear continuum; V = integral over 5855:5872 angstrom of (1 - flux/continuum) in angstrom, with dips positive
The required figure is 0.7 angstrom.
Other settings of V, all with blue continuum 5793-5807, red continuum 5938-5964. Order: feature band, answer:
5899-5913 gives 1.7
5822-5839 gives 1.8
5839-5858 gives 3.2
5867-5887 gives 2.9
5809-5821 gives 0.7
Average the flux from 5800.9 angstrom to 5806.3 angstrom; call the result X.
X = 29.5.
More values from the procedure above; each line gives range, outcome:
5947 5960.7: 19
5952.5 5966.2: 18.9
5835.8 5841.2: 24.7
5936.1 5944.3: 19.1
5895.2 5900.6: 19.5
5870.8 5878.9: 21.3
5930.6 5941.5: 19.1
